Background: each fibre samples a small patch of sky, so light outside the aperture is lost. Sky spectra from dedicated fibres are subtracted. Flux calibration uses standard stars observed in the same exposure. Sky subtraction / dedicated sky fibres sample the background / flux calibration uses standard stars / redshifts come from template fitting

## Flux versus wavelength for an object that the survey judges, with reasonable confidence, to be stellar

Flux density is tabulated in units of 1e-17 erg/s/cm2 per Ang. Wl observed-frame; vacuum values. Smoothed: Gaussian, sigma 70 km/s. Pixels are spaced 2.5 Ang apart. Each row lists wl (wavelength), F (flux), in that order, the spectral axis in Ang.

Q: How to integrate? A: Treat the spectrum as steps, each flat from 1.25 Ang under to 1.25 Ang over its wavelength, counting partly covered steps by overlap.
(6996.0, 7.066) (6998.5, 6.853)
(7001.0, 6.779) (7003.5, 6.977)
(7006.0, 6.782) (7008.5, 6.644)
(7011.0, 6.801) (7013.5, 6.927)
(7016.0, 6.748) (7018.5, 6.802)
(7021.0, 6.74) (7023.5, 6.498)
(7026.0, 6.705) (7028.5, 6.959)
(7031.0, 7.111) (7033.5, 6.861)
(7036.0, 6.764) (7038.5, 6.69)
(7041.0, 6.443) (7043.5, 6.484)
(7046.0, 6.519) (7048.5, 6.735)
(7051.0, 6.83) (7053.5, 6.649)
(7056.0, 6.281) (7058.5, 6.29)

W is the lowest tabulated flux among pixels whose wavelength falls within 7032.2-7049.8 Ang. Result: 6.443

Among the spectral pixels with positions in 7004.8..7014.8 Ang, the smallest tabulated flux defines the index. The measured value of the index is 6.644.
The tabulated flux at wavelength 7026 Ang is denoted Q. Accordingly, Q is 6.705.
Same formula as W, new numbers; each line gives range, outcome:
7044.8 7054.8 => 6.519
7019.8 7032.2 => 6.498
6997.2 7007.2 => 6.779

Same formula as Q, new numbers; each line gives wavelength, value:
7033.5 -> 6.861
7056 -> 6.281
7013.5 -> 6.927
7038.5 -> 6.69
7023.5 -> 6.498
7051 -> 6.83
